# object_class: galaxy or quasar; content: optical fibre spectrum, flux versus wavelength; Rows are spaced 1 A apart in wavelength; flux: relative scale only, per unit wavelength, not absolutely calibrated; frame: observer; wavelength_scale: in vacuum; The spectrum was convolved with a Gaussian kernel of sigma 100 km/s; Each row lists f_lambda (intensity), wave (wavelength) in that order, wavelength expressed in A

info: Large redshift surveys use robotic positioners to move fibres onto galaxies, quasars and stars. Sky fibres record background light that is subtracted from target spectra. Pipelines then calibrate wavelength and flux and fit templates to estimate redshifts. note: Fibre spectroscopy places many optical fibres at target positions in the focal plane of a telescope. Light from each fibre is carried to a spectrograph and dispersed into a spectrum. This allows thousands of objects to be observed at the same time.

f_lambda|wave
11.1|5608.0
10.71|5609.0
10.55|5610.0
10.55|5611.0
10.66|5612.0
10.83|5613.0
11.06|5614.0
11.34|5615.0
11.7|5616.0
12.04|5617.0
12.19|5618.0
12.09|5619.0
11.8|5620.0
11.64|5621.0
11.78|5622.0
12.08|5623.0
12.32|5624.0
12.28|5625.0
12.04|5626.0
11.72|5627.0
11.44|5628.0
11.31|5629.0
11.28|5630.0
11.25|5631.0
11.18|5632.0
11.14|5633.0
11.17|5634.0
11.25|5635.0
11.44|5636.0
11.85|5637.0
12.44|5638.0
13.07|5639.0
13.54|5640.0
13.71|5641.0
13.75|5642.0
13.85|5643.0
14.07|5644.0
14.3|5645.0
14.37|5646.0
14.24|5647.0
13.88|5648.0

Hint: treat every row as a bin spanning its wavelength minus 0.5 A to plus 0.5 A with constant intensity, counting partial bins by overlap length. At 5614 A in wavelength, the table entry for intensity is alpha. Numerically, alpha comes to 11.06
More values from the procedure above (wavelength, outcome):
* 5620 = 11.8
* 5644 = 14.07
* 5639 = 13.07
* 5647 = 14.24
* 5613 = 10.83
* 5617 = 12.04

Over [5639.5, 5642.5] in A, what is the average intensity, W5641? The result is 13.7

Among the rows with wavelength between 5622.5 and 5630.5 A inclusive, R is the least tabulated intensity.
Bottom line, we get 11.28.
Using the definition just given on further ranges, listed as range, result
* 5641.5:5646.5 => 13.75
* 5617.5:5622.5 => 11.64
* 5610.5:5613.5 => 10.55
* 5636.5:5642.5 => 11.85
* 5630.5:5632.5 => 11.18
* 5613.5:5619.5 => 11.06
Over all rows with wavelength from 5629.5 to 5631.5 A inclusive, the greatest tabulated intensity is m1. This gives 11.28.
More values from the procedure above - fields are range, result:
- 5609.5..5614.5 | 11.06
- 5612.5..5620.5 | 12.19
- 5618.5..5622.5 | 12.09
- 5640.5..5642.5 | 13.75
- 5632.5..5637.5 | 11.85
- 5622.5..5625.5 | 12.32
